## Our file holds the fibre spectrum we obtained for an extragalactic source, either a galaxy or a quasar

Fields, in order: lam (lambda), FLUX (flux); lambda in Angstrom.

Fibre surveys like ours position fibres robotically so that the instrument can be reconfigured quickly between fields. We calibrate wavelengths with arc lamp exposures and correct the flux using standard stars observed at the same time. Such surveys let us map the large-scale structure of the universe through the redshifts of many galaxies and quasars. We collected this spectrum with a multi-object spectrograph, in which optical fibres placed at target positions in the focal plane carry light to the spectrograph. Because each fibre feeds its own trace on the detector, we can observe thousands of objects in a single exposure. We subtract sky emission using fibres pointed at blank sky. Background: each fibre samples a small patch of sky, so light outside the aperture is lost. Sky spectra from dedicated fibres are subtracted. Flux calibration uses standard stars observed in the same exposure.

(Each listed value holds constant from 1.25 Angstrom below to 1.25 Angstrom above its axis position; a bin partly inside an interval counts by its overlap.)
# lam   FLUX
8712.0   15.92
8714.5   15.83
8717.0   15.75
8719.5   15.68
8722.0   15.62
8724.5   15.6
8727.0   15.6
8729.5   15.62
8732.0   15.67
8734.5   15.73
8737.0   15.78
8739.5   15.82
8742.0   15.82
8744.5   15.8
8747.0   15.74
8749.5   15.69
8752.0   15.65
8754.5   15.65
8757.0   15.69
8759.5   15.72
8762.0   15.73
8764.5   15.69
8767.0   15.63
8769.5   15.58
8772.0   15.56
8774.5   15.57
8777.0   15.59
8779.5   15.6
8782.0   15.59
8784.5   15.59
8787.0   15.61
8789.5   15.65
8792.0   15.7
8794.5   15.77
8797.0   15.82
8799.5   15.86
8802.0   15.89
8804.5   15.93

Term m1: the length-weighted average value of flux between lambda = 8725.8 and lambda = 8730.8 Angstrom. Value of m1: 15.6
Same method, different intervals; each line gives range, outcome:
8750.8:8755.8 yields 15.7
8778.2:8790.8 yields 15.6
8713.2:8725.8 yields 15.7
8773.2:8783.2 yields 15.6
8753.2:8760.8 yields 15.7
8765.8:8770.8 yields 15.6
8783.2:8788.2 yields 15.6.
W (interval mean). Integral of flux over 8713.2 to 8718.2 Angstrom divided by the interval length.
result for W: 15.8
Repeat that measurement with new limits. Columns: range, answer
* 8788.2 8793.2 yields 15.7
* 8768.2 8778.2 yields 15.6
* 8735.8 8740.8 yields 15.8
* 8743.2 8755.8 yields 15.7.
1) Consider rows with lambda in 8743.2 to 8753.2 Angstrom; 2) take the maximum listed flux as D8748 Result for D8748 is 15.8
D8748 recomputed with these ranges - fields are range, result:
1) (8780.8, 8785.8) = 15.59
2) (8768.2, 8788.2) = 15.61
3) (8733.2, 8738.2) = 15.78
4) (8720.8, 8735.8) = 15.73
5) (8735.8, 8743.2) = 15.82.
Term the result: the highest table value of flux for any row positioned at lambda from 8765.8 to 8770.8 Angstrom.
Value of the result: 15.63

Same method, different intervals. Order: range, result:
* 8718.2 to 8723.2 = 15.68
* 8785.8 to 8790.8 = 15.65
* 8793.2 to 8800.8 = 15.86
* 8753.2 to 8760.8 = 15.72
